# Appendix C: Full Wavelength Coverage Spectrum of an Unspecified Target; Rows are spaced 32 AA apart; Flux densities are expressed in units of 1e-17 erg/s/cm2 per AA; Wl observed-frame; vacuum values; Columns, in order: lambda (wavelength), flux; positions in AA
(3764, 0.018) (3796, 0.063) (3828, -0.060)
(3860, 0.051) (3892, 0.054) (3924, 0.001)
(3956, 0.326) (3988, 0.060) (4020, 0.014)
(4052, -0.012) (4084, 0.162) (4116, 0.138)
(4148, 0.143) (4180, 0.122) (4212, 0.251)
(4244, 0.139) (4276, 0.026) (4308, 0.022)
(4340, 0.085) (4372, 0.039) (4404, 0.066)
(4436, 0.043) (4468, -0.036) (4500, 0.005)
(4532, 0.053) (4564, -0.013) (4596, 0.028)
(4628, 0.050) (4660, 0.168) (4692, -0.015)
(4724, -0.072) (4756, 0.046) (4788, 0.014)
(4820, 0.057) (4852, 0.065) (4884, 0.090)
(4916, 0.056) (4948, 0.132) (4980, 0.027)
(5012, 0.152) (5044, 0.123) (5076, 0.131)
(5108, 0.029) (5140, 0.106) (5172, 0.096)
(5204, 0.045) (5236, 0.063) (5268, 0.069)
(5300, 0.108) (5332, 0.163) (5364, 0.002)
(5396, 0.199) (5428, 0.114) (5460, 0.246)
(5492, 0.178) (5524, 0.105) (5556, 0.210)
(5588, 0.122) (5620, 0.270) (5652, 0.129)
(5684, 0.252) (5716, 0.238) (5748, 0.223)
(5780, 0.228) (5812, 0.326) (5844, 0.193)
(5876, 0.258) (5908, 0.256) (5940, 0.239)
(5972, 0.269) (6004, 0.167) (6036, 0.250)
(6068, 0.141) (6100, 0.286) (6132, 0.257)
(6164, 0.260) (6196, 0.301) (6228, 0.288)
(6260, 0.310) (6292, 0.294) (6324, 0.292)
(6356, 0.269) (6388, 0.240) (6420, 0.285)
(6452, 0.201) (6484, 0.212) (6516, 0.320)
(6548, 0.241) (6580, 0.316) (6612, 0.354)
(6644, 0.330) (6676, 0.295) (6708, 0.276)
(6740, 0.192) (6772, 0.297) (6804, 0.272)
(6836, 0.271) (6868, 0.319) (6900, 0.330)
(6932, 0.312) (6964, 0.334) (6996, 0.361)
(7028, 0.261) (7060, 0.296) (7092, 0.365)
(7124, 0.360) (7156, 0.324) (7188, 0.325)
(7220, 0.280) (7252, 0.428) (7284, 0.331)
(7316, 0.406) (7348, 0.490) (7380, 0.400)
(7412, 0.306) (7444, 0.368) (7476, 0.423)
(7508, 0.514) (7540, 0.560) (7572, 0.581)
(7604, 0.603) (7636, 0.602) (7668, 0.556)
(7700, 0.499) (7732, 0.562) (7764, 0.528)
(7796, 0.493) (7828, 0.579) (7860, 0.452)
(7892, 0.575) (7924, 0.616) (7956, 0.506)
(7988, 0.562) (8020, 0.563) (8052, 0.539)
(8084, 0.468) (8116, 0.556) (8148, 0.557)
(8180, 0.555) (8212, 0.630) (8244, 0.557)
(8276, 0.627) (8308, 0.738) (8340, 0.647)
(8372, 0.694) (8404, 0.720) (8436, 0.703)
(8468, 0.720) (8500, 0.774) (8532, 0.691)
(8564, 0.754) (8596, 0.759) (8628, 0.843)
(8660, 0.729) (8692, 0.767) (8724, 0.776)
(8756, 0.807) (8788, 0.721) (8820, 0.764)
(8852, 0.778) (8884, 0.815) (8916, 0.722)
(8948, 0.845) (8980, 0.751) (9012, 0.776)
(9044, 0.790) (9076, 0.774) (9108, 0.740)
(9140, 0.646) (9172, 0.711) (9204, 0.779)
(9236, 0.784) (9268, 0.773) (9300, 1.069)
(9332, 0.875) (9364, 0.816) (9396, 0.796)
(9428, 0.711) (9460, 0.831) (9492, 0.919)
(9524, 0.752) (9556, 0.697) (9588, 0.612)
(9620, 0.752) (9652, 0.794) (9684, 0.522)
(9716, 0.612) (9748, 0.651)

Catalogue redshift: 0.880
